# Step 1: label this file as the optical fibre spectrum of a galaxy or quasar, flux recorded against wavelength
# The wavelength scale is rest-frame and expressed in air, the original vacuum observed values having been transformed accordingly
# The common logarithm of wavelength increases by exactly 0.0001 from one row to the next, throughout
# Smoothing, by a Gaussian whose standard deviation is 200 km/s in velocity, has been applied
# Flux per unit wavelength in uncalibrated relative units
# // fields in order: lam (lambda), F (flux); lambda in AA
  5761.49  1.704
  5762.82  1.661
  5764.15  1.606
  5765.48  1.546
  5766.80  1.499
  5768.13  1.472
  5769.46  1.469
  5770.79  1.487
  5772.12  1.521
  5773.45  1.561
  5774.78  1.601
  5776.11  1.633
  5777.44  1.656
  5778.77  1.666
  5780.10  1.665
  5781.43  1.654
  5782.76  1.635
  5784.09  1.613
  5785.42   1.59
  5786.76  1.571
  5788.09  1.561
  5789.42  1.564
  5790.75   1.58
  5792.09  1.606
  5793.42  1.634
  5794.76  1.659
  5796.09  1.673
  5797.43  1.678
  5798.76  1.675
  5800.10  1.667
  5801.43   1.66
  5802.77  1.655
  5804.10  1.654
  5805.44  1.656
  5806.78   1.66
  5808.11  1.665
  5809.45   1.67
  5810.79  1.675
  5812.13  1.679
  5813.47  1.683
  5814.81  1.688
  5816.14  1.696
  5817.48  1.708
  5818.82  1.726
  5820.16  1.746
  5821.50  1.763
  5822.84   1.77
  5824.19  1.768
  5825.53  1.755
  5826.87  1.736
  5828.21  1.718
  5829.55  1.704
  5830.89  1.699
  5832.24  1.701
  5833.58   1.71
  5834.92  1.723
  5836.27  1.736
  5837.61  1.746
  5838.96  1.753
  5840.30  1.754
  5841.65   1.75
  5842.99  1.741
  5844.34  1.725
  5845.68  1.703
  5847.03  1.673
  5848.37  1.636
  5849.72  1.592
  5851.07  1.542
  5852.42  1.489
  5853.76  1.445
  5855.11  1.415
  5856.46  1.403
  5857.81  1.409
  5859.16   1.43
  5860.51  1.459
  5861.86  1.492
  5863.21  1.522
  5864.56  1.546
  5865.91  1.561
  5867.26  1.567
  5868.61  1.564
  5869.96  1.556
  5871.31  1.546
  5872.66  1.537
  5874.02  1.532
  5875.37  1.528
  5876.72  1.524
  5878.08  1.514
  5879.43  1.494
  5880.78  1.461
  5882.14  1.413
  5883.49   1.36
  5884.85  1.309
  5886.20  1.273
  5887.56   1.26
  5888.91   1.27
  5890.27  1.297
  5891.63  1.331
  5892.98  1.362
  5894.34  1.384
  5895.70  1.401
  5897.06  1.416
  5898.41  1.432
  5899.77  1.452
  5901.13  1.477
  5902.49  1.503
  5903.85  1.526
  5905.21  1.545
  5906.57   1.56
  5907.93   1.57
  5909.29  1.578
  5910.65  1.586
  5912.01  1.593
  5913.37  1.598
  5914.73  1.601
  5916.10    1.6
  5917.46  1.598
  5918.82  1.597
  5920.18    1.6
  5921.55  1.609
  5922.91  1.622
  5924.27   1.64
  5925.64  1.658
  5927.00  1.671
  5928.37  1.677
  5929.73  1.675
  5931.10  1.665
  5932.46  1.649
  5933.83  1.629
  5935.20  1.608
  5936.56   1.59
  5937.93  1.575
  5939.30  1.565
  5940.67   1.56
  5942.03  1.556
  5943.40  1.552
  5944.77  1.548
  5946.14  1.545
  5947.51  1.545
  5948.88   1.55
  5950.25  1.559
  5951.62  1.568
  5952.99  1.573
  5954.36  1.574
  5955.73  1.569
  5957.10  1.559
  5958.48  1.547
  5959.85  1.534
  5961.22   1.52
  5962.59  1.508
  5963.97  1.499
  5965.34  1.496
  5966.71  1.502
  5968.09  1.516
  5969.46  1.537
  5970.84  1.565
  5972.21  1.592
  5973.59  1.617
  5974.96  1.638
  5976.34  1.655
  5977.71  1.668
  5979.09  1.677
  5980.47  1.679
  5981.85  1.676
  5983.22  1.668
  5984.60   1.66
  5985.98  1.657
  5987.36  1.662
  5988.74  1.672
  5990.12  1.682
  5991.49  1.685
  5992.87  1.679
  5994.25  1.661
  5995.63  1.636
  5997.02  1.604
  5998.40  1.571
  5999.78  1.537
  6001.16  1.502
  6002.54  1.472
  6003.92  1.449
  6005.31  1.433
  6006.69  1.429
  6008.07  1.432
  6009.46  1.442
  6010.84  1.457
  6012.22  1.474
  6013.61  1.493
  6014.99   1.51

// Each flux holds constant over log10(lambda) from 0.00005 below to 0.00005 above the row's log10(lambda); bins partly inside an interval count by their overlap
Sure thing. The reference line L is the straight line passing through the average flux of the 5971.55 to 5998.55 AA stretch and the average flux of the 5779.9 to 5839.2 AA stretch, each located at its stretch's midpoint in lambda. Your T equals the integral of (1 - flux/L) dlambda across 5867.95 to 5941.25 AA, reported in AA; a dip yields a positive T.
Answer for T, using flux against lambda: 6.3 AA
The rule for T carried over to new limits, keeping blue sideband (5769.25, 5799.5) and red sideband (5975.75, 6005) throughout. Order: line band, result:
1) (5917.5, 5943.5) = 0.04 AA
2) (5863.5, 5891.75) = 2.84 AA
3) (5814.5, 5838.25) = -1.71 AA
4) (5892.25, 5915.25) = 1.61 AA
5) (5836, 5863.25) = 0.39 AA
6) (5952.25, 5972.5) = 1.04 AA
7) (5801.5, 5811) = -0.30 AA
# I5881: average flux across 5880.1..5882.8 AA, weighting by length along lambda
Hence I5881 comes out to 1.44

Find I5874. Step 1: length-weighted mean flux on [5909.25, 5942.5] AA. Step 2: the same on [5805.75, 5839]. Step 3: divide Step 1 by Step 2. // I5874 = 0.94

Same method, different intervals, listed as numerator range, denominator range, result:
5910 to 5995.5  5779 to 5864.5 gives 0.97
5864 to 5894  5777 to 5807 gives 0.88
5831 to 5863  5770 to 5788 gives 1.00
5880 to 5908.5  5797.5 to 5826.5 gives 0.83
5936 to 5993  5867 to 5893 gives 1.11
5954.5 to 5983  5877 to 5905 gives 1.13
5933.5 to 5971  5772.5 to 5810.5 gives 0.95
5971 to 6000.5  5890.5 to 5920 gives 1.09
